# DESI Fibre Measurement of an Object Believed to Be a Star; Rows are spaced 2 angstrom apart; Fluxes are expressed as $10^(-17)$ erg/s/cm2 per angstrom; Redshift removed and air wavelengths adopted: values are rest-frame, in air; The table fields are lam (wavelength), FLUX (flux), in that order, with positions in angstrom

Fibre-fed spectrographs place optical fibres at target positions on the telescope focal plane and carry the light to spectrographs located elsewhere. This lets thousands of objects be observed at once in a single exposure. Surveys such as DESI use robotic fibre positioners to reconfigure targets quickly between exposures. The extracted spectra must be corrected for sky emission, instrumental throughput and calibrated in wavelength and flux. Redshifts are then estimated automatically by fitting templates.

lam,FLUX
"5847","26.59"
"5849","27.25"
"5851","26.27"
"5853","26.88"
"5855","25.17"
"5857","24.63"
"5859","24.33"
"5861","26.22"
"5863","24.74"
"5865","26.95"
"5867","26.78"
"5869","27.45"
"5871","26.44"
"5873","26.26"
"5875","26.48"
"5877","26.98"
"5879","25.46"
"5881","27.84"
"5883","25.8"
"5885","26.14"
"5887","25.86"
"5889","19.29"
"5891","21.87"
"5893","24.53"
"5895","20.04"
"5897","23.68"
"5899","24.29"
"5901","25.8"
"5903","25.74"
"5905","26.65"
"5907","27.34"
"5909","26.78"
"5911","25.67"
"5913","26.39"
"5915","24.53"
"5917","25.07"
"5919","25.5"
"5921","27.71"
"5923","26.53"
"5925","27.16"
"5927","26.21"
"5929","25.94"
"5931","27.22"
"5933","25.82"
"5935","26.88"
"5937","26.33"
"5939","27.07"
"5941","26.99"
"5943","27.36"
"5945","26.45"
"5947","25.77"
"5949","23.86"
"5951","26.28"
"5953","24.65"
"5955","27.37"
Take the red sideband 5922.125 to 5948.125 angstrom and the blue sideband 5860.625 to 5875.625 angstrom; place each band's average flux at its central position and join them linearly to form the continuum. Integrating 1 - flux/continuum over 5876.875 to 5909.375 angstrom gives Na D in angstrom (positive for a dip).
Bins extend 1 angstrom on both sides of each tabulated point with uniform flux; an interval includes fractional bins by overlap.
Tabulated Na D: 2.0 angstrom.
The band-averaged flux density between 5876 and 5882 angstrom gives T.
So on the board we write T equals 26.8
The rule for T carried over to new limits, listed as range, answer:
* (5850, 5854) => 26.6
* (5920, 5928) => 26.9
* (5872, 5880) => 26.3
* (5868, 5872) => 26.9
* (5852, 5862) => 25.4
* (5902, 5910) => 26.6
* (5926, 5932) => 26.5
